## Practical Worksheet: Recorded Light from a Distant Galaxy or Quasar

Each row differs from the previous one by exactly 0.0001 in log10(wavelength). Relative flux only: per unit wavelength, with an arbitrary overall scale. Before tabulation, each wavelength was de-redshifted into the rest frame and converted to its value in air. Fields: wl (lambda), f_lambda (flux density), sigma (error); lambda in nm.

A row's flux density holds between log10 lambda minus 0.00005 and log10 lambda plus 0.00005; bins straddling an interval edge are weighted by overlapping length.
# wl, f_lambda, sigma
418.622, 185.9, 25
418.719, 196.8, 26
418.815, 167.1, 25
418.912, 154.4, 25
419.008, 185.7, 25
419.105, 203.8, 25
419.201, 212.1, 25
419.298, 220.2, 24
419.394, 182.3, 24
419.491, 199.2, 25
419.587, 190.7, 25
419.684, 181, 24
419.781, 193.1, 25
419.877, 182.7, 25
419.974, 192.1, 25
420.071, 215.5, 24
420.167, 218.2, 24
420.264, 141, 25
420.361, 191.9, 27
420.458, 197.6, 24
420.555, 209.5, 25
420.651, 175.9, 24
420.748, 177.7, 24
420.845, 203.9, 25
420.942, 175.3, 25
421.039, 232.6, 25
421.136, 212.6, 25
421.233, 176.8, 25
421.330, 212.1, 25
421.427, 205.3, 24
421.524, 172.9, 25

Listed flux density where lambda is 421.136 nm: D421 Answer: 212.6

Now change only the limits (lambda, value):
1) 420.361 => 191.9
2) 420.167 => 218.2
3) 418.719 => 196.8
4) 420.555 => 209.5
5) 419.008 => 185.7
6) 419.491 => 199.2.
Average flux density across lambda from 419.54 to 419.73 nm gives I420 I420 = 186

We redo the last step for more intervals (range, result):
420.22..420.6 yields 185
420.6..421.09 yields 193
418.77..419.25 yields 185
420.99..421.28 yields 207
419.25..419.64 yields 198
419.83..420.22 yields 201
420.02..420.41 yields 192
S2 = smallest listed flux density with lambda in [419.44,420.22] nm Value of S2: 181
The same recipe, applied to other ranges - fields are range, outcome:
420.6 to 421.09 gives 175.3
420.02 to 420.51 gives 141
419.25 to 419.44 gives 182.3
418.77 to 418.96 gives 154.4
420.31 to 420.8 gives 175.9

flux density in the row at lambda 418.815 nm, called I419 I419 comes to 167.1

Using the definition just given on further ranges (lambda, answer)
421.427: 205.3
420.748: 177.7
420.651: 175.9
